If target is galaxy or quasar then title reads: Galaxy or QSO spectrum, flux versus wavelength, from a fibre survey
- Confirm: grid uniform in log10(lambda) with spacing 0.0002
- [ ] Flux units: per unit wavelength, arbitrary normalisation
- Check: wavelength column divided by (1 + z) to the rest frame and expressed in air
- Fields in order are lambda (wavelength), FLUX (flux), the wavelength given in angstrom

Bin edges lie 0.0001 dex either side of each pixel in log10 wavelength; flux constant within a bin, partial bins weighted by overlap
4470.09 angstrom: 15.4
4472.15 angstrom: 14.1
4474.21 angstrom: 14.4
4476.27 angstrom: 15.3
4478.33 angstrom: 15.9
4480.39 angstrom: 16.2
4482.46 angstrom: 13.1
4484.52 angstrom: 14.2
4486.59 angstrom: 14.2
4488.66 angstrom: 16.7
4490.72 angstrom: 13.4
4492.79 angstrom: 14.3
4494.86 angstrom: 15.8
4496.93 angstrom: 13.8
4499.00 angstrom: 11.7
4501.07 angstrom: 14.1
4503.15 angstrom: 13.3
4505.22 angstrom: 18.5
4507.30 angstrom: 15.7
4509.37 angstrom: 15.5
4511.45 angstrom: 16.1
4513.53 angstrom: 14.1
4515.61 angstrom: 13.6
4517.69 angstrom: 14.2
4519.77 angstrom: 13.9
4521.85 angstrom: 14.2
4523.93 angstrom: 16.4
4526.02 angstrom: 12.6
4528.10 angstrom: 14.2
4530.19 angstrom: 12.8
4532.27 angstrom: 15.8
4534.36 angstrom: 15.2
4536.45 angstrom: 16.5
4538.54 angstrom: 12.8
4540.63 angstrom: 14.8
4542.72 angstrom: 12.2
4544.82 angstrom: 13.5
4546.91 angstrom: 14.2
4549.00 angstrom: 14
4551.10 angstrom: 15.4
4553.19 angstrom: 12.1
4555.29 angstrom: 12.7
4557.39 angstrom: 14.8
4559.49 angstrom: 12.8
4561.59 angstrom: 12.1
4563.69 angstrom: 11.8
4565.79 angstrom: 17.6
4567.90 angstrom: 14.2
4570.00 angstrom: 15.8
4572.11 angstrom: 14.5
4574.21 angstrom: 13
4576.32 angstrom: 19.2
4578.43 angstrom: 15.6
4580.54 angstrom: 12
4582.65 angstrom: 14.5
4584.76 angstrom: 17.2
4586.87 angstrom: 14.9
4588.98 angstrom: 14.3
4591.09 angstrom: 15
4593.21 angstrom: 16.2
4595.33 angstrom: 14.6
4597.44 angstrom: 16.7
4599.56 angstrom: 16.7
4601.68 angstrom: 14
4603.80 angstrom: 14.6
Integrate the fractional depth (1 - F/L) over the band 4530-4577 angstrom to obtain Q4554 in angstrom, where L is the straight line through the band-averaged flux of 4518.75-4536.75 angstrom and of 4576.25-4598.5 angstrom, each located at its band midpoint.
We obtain 2.0 angstrom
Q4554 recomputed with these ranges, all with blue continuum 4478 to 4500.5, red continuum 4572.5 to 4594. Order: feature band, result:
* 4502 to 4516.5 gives -0.68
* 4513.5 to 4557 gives 2.11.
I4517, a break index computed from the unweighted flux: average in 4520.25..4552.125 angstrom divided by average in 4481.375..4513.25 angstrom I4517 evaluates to 1.0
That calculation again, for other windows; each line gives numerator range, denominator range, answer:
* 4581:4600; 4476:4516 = 1.04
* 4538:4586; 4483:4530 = 0.98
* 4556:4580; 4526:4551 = 1.03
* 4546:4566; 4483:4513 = 0.92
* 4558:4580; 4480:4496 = 1.00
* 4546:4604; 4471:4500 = 1.01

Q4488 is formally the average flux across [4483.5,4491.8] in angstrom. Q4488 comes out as 14.6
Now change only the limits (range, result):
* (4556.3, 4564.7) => 12.9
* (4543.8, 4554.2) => 13.9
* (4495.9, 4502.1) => 13.2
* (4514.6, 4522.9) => 14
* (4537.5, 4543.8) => 13.3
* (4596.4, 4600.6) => 16.7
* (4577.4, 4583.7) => 14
